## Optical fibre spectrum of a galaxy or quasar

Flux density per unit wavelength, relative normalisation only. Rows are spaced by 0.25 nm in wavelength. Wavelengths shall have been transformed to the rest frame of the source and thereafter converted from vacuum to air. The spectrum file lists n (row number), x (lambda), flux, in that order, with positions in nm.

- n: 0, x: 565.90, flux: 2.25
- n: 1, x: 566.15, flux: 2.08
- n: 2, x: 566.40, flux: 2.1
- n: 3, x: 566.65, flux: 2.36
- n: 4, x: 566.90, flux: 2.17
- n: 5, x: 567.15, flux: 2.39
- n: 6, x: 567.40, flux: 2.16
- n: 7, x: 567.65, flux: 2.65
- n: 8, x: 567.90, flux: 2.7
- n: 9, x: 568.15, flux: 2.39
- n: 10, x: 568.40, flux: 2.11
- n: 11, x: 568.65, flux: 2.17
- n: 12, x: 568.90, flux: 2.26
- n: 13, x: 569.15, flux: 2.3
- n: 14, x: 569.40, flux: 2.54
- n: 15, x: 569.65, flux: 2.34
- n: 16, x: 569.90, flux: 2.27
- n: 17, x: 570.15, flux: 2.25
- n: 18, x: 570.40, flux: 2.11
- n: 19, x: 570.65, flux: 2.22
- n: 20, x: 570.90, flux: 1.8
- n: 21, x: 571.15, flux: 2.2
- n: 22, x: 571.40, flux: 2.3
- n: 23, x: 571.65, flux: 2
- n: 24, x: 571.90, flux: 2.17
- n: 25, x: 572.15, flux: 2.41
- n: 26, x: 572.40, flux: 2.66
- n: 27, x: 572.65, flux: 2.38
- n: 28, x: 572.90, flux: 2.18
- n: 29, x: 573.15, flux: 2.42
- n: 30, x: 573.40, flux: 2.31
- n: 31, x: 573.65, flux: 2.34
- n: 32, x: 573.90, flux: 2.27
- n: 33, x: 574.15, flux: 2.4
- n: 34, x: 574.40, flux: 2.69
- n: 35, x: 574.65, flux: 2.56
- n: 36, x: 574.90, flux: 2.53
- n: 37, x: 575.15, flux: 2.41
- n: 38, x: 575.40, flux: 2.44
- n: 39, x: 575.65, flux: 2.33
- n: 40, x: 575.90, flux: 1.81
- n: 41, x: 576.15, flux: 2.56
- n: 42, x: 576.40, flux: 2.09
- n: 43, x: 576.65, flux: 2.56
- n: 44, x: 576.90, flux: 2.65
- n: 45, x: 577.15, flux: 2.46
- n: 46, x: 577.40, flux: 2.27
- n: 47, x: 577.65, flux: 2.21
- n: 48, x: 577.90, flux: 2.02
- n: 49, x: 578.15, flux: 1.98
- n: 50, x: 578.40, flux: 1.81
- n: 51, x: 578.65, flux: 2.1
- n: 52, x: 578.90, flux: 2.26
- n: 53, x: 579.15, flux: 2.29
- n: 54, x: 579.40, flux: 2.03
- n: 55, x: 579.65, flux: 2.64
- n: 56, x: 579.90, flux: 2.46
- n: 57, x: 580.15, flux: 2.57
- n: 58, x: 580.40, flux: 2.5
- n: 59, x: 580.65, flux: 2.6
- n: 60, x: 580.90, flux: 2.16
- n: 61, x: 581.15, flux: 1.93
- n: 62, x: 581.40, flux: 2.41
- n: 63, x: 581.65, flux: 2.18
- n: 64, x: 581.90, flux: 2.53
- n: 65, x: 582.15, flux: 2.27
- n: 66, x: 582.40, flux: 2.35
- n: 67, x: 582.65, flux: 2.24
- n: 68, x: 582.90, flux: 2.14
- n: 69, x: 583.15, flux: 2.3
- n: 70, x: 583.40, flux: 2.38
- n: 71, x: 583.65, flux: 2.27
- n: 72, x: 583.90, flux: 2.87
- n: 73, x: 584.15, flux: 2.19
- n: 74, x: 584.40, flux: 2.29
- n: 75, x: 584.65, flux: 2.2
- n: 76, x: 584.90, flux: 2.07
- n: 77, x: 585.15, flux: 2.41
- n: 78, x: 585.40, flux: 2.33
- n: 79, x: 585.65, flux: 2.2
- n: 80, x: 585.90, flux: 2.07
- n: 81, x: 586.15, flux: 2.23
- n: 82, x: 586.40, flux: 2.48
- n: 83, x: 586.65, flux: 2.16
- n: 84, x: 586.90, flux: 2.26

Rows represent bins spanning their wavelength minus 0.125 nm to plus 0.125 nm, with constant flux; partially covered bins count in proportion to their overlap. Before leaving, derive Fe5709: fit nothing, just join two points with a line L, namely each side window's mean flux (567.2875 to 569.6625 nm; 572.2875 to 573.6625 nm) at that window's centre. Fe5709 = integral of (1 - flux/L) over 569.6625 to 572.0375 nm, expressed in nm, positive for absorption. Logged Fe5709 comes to 0.22 nm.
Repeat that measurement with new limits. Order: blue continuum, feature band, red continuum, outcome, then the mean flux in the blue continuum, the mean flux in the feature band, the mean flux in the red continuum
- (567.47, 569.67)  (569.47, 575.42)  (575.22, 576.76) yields 0.05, 2.38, 2.32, 2.3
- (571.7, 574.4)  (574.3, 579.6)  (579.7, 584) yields 0.16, 2.36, 2.29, 2.36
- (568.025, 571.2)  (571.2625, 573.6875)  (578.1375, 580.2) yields -0.09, 2.23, 2.32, 2.24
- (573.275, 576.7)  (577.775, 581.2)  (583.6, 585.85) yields 0.14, 2.37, 2.25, 2.31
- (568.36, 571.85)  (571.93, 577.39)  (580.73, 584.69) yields -0.38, 2.21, 2.4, 2.3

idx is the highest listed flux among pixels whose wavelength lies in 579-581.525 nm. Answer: 2.64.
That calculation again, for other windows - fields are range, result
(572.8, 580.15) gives 2.69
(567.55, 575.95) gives 2.7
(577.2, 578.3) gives 2.27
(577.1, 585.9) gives 2.87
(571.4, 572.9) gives 2.66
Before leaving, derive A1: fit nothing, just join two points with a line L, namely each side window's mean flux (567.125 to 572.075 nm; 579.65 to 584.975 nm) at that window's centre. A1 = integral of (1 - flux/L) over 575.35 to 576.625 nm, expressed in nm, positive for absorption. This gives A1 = 0.02 nm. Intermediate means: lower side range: 2.27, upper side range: 2.34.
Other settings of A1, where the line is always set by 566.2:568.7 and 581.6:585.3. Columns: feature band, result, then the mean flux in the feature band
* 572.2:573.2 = -0.040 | 2.41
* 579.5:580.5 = -0.093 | 2.53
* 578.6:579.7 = 0.032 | 2.25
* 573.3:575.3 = -0.107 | 2.44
